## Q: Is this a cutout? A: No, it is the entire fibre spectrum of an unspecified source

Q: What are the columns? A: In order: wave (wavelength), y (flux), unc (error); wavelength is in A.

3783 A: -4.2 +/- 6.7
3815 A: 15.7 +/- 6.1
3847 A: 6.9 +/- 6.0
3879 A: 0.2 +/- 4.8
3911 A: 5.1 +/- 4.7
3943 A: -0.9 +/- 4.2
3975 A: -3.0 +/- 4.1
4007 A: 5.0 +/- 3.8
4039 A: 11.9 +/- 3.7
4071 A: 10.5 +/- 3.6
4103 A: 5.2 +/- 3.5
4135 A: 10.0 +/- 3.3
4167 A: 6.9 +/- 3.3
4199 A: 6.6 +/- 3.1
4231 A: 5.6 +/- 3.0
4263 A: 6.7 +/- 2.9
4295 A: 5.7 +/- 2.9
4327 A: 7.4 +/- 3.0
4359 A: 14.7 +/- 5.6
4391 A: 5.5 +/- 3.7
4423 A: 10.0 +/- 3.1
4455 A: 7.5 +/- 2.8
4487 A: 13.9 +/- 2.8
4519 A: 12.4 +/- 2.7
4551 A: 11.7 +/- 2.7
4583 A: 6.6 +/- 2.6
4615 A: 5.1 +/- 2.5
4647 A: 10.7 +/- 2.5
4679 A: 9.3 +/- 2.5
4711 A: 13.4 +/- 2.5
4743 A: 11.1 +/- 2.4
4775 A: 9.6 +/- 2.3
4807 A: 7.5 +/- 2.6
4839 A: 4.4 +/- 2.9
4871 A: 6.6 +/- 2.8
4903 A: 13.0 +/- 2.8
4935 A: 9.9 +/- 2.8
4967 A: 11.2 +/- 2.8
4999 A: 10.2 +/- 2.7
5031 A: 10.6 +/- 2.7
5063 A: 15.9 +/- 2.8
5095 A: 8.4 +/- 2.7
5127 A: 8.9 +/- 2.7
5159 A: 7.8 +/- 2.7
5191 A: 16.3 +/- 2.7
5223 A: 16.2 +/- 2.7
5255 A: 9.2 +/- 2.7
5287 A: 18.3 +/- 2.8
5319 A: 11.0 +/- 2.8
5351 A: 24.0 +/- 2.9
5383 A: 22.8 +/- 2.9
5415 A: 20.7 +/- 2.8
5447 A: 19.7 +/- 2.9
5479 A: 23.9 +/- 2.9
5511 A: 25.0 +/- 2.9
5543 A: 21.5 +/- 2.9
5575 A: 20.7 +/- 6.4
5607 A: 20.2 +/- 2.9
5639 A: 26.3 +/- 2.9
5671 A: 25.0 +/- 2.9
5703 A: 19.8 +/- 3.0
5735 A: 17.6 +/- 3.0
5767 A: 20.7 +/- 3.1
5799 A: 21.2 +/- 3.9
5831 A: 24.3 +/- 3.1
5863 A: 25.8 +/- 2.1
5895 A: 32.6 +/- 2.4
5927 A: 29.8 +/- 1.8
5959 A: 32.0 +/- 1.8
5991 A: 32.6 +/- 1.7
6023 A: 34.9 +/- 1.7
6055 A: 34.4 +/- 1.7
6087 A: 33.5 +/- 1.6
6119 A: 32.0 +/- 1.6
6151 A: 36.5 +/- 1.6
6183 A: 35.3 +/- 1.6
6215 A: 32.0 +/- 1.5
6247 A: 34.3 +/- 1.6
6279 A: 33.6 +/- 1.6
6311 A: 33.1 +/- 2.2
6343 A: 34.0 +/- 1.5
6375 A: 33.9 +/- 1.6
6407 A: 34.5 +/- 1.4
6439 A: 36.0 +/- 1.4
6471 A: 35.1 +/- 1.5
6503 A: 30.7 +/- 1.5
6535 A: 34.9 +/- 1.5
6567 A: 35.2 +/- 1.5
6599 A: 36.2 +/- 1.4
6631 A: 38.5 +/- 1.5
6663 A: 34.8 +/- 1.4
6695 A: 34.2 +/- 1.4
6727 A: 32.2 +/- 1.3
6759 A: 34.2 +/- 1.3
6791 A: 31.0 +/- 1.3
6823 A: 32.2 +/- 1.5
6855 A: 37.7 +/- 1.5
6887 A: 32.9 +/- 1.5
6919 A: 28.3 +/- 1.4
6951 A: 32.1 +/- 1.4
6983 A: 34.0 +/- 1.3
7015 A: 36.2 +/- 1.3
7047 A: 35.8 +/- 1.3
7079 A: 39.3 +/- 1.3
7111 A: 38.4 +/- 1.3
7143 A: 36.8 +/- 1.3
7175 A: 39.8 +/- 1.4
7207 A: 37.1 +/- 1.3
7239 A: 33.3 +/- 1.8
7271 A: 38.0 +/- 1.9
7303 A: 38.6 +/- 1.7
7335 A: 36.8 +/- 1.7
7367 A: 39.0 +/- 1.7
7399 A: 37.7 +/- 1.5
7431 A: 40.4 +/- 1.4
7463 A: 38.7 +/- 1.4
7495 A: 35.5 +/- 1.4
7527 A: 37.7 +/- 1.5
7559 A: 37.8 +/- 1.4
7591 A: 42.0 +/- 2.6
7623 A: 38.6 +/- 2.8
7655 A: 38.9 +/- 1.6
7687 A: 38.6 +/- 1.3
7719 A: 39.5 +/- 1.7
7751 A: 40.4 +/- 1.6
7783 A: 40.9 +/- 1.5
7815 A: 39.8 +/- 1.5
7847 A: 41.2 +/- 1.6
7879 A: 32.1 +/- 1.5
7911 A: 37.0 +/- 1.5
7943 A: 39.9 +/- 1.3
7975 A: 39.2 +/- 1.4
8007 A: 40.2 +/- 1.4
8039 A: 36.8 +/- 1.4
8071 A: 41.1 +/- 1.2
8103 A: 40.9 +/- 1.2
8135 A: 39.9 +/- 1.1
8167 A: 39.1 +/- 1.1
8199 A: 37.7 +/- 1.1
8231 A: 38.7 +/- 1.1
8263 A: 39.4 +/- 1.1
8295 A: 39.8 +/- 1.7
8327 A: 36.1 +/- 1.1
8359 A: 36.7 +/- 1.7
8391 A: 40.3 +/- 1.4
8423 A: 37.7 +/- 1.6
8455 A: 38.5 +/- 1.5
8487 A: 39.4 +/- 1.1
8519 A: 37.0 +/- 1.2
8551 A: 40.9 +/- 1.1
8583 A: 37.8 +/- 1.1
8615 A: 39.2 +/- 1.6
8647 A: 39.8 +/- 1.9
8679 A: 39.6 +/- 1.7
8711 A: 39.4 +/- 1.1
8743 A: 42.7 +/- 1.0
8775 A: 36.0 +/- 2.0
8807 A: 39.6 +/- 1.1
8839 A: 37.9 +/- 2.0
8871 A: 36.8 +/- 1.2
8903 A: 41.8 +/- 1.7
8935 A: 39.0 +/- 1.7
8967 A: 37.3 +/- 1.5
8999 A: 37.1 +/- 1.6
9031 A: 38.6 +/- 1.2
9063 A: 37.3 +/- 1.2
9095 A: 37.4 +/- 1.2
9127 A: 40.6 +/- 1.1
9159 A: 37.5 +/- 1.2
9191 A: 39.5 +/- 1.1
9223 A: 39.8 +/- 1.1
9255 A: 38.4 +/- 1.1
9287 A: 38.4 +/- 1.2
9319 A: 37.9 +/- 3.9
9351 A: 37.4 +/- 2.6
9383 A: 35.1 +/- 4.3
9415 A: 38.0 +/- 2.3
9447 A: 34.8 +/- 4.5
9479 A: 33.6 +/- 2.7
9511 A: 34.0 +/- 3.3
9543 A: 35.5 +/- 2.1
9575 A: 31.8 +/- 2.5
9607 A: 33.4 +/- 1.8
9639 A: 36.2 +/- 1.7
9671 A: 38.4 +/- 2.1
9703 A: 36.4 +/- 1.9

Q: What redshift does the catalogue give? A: 0.337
